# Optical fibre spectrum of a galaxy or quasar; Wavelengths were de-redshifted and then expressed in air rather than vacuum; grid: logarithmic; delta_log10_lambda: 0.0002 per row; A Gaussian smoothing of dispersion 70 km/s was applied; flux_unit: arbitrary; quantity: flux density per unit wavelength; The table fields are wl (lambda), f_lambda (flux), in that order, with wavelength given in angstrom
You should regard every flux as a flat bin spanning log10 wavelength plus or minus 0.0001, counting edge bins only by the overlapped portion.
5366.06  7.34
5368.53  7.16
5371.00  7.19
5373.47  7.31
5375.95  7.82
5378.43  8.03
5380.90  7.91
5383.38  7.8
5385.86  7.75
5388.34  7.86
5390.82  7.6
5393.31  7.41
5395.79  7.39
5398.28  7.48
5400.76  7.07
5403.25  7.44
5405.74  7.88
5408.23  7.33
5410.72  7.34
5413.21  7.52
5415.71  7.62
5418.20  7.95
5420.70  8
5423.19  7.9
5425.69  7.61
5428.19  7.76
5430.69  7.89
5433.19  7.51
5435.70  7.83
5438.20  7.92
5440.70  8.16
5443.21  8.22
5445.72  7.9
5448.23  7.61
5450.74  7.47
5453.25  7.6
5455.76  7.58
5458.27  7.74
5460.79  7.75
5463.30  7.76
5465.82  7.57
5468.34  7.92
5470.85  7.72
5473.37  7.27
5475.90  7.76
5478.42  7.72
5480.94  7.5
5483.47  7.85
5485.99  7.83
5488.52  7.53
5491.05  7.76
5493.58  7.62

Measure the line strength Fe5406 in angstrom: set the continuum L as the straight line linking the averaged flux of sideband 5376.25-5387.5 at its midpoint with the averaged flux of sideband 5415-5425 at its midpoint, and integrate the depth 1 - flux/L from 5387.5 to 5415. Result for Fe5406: 1.4 angstrom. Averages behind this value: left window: 7.87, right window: 7.87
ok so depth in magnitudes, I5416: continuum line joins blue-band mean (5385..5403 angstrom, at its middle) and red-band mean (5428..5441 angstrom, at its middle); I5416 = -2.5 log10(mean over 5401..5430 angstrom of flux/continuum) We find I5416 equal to 0.00 mag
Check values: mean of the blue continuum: 7.5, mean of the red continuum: 7.83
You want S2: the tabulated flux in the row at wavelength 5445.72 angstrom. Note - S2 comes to 7.9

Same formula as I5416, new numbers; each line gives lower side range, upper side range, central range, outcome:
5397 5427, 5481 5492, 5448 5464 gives 0.00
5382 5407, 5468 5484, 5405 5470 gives -0.02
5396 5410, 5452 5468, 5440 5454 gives -0.03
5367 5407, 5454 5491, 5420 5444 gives -0.03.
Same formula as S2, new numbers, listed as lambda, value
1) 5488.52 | 7.53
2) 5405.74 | 7.88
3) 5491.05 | 7.76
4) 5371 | 7.19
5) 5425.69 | 7.61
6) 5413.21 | 7.52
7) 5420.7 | 8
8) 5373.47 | 7.31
